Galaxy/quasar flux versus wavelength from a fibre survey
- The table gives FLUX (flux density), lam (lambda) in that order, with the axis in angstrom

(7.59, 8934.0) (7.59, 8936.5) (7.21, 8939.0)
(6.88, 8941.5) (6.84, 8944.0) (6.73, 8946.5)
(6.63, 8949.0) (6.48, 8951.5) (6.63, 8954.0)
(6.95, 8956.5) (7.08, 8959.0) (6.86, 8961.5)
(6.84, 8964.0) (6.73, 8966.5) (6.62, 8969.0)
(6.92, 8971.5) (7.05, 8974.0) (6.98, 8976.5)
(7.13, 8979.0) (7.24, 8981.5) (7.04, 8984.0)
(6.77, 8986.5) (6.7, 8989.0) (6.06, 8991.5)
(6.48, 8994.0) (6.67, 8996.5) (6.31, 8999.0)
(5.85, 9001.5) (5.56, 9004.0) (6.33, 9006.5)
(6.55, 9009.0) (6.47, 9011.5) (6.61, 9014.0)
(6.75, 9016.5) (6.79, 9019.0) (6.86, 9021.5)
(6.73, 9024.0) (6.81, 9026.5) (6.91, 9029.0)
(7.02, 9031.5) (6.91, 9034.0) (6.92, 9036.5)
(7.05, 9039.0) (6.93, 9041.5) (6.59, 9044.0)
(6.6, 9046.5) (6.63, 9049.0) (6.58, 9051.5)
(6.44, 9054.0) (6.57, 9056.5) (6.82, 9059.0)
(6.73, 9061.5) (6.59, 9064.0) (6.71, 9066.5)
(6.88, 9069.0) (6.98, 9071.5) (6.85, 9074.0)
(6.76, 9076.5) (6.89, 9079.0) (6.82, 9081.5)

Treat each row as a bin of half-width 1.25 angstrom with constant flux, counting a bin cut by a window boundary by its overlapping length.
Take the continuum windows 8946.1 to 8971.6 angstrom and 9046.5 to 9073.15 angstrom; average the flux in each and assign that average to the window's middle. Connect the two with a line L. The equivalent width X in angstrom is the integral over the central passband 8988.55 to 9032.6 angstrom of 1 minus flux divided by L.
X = 1.3 angstrom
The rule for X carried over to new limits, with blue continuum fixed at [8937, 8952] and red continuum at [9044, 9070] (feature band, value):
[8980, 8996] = 0.1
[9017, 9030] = -0.2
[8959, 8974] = -0.1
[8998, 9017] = 1.3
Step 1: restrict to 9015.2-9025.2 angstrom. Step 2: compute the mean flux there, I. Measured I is 6.78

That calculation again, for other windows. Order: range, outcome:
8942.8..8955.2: 6.66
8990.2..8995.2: 6.27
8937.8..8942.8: 7.04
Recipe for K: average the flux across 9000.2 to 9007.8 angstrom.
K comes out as 5.92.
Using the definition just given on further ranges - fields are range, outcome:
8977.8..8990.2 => 6.98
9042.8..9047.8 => 6.6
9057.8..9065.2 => 6.71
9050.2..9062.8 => 6.63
